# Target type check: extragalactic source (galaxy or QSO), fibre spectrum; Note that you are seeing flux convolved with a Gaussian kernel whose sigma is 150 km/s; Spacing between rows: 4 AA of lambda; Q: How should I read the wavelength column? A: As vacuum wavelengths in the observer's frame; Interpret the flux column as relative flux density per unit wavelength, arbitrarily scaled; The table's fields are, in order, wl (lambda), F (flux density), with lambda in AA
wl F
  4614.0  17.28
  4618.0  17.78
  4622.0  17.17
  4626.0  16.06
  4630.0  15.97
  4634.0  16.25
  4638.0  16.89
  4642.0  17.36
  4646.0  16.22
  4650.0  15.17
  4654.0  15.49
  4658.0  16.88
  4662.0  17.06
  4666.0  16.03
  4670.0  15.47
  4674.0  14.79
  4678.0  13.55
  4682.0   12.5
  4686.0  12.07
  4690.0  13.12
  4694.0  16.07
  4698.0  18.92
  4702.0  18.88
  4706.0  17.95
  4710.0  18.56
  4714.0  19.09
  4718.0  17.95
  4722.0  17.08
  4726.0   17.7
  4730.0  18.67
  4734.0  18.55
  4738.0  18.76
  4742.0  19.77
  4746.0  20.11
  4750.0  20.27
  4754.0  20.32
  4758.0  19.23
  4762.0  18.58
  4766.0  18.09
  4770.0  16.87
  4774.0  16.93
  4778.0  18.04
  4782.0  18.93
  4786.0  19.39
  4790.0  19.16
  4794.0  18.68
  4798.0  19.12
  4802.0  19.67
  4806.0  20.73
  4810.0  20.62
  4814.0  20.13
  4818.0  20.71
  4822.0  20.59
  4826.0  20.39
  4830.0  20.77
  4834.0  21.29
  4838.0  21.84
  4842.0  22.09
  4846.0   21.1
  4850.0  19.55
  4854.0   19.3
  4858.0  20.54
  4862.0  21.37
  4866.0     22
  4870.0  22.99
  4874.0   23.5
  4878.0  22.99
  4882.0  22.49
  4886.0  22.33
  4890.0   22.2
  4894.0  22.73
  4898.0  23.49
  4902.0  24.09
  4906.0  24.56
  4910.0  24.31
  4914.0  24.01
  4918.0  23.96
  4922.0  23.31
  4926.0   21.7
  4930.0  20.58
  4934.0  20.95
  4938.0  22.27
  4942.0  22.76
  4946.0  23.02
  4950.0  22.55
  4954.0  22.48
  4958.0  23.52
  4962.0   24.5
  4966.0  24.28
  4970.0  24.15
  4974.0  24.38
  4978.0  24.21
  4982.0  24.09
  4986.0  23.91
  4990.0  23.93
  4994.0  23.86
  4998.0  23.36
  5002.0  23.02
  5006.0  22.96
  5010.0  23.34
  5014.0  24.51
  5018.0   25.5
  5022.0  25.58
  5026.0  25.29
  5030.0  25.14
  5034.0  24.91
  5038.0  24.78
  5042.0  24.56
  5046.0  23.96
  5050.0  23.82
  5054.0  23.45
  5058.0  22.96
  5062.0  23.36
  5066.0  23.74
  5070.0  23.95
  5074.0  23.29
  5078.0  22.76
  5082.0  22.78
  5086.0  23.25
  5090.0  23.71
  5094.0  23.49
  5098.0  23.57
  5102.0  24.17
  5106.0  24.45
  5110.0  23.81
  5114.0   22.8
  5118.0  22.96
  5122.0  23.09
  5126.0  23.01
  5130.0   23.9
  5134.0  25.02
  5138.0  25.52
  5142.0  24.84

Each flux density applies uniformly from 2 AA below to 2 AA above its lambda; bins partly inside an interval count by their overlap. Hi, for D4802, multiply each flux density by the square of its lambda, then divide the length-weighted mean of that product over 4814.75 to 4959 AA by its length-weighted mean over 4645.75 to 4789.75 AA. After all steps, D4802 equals 1.4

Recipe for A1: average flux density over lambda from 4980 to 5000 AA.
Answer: 23.8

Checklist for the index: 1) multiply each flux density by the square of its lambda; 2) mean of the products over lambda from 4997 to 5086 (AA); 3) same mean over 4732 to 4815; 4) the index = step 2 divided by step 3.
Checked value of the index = 1.40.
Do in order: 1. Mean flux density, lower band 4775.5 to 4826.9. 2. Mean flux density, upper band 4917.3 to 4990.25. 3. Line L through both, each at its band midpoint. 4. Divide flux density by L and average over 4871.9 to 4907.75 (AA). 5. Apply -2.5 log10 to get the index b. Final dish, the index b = -0.07 mag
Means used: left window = 19.7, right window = 23.2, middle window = 23.1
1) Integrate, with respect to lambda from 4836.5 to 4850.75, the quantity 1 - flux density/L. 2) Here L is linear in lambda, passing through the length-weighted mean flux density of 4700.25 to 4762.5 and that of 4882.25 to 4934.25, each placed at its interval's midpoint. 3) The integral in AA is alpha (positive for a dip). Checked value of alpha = 0.1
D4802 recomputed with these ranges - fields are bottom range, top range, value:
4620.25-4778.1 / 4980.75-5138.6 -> 1.62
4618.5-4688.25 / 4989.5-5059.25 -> 1.81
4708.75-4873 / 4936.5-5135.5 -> 1.33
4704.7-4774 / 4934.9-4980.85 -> 1.38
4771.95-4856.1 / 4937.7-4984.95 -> 1.25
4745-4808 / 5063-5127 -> 1.40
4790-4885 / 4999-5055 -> 1.25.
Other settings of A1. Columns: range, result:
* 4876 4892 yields 22.5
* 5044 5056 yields 23.7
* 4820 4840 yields 21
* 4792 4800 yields 18.9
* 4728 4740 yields 18.7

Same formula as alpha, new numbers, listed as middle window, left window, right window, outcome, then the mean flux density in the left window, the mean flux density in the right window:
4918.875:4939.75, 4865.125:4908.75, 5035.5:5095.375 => 1.2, 23.1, 23.6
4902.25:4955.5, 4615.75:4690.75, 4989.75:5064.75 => -2.4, 15.6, 24.1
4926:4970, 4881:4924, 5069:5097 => 1.3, 23.4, 23.3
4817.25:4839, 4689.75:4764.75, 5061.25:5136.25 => -1.1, 18.5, 23.5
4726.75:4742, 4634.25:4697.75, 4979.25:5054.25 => -1.4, 15.4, 24.2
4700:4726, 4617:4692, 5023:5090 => -2.3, 15.5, 23.9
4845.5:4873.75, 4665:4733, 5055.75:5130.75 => -2.7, 16.4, 23.4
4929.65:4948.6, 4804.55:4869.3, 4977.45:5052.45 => 0.6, 20.9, 24.2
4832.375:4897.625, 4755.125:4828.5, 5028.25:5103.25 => -4.3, 19.2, 23.8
